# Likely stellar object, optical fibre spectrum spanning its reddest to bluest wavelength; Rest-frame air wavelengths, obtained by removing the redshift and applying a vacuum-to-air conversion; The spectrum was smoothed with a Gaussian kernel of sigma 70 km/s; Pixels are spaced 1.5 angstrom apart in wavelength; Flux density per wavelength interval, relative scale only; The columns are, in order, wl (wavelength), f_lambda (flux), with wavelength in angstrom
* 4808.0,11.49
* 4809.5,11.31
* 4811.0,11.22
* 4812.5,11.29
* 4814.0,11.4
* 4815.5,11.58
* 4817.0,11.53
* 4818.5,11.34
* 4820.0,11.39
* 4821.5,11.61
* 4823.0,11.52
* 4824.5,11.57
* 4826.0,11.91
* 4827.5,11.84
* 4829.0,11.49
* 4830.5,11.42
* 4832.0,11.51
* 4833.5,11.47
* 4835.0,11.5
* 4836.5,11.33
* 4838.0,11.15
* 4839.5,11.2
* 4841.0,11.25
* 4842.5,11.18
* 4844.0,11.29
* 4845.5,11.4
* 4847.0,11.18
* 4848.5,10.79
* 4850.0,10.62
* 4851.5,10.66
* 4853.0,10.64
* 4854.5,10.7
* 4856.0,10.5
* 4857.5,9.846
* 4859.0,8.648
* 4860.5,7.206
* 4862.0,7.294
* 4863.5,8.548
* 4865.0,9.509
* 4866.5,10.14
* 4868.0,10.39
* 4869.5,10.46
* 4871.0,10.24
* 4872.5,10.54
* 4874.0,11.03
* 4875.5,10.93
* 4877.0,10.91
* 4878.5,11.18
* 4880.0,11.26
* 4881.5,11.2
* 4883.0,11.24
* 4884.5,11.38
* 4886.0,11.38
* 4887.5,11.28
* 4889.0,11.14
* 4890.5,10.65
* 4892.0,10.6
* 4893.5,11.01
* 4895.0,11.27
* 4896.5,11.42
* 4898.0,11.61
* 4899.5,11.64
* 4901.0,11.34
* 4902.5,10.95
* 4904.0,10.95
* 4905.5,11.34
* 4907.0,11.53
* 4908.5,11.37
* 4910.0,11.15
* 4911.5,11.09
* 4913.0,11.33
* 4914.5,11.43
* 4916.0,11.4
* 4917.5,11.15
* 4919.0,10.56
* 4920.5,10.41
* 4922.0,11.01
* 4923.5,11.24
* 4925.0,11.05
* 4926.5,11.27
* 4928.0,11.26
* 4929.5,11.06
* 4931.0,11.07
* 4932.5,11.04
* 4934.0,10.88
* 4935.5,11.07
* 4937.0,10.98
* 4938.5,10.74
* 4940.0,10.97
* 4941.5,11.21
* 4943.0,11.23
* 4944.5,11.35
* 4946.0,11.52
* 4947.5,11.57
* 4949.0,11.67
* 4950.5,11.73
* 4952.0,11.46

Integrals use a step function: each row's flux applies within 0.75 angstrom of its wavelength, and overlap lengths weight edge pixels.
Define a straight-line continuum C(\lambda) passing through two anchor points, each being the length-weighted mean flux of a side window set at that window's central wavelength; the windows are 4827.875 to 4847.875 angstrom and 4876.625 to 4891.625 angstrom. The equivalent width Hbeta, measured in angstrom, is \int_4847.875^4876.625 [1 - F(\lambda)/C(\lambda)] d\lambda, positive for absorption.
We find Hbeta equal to 3.3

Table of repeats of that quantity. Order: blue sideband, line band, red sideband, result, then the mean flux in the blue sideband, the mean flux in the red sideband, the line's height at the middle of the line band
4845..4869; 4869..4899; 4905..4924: -1.65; 9.87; 11.2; 10.5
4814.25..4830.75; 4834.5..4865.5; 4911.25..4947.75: 3.10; 11.6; 11.1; 11.4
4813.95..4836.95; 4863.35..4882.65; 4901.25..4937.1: 1.29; 11.5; 11.1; 11.3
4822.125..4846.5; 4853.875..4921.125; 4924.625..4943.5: 3.23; 11.4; 11.1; 11.2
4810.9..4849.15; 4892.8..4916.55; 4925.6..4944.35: -0.28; 11.4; 11.1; 11.2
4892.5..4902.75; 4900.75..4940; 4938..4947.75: 0.61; 11.3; 11.2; 11.3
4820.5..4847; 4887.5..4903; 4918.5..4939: -0.04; 11.4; 11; 11.1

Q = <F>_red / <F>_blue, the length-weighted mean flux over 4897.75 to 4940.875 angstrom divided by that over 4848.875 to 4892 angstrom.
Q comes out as 1.1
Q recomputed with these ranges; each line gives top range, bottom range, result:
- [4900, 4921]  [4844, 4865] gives 1.13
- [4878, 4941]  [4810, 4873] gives 1.03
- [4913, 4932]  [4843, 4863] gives 1.10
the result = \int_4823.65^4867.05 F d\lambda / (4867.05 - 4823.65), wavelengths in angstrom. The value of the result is 10.6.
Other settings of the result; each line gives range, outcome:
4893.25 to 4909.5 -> 11.3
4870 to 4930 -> 11.1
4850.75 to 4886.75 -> 10.2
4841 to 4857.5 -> 10.9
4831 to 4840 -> 11.4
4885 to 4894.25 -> 11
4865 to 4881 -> 10.7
